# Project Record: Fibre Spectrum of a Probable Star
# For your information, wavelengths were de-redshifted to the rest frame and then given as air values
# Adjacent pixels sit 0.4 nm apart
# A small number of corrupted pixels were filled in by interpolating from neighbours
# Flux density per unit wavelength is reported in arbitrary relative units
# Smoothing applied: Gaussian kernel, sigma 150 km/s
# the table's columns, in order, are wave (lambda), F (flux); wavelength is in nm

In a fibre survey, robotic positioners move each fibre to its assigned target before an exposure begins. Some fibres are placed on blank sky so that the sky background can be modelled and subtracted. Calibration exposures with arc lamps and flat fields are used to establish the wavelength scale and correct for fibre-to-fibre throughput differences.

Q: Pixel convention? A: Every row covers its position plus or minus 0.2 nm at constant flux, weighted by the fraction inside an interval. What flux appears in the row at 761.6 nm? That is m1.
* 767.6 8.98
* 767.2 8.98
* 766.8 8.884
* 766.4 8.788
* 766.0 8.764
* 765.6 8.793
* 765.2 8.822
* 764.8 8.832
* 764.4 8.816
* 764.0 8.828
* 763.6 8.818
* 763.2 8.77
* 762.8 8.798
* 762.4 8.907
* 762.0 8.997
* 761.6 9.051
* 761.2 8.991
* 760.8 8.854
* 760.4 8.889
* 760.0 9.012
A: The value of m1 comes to 9.051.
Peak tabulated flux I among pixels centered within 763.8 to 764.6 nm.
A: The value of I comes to 8.828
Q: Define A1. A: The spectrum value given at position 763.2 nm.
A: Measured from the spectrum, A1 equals 8.77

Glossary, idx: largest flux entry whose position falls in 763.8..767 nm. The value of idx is 8.884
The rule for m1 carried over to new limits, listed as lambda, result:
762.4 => 8.907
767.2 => 8.98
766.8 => 8.884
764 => 8.828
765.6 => 8.793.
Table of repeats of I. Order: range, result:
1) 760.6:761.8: 9.051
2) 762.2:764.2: 8.907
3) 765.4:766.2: 8.793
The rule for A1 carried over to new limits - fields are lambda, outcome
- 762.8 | 8.798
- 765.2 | 8.822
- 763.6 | 8.818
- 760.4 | 8.889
